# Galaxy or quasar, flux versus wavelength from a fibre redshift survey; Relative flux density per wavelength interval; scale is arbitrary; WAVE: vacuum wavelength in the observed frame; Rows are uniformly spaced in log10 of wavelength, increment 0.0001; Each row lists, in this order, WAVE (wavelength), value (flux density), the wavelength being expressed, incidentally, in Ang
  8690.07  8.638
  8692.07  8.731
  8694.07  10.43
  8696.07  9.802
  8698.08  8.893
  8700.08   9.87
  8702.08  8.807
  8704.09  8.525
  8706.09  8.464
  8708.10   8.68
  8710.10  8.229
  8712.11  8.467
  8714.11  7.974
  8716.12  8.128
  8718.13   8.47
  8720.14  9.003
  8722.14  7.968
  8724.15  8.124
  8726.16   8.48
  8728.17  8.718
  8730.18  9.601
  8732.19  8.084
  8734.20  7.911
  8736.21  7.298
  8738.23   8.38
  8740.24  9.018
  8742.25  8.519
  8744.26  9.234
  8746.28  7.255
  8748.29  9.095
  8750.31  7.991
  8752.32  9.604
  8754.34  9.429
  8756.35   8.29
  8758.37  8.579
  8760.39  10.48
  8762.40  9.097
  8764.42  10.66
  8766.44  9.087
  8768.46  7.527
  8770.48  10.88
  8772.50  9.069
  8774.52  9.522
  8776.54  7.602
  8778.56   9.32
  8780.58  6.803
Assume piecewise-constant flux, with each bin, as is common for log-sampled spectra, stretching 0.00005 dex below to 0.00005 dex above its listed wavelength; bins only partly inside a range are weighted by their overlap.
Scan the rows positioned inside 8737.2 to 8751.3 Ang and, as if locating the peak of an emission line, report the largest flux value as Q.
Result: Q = 9.234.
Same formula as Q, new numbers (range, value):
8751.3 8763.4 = 10.48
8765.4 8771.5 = 10.88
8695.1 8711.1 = 9.87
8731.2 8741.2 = 9.018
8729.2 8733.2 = 9.601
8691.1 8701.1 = 10.43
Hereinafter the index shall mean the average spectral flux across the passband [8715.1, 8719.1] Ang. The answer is 8.28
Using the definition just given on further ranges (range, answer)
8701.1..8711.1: 8.54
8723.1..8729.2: 8.44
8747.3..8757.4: 8.88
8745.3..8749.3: 8.18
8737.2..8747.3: 8.48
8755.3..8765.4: 9.42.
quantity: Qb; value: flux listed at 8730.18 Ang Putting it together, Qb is 9.601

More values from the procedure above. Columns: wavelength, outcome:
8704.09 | 8.525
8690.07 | 8.638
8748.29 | 9.095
